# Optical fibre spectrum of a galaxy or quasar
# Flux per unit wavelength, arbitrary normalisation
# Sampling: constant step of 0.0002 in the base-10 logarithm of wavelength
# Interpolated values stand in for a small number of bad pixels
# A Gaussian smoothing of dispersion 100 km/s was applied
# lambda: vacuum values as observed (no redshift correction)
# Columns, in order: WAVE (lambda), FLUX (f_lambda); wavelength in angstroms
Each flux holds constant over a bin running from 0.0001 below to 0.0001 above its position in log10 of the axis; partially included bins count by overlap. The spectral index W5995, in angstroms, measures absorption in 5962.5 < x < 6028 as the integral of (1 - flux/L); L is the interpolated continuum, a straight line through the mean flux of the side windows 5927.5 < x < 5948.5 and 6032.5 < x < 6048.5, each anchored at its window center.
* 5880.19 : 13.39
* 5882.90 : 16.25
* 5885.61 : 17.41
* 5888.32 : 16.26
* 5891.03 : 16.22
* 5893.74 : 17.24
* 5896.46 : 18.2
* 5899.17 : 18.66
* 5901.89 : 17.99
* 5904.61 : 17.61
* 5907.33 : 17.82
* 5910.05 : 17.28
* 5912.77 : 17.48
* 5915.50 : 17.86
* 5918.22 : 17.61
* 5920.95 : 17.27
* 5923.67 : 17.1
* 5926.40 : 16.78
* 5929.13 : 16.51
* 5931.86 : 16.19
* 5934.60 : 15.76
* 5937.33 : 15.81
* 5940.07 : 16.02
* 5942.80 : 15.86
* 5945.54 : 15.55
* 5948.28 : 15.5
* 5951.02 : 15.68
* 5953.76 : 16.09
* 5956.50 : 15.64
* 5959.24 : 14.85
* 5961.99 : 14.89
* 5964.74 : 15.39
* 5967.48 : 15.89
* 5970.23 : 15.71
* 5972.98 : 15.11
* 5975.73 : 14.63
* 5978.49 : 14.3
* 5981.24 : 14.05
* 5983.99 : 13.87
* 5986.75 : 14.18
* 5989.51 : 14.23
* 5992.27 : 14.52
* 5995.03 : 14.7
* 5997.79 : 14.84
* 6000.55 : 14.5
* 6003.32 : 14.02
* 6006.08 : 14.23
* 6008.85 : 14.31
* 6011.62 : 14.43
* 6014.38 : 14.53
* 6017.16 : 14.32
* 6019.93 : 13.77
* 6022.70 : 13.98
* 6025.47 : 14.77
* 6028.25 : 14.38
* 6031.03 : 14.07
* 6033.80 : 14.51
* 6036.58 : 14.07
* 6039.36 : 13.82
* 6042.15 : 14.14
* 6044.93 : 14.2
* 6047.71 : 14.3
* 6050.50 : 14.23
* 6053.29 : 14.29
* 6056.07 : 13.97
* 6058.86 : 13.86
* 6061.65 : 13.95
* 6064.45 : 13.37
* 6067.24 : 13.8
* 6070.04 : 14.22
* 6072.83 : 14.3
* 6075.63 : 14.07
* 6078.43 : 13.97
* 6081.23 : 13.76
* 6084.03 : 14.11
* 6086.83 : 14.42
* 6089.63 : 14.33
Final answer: 1.79 angstroms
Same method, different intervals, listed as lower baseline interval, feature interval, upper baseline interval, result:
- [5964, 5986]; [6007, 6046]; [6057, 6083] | 0.3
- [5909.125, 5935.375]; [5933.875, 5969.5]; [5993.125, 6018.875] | 1.1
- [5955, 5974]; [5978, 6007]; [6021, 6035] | 1.2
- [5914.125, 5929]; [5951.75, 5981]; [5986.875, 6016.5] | 0.9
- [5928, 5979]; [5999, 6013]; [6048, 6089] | 0.5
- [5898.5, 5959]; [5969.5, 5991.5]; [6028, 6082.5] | 1.6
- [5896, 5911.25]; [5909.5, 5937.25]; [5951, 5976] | 0.3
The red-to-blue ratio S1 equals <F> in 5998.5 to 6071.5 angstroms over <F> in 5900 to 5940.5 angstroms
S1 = 0.83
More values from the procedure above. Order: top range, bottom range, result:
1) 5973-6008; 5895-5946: 0.84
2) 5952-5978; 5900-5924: 0.87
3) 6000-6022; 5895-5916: 0.80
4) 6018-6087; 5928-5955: 0.89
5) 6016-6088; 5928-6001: 0.93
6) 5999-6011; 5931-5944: 0.90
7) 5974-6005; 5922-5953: 0.89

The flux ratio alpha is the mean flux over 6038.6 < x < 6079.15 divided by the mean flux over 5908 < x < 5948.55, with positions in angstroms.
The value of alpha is 0.84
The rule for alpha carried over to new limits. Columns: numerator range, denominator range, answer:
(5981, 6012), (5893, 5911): 0.80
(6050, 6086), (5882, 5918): 0.80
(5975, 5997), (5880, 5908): 0.84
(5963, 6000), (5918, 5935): 0.88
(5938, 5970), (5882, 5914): 0.90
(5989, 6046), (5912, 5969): 0.89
